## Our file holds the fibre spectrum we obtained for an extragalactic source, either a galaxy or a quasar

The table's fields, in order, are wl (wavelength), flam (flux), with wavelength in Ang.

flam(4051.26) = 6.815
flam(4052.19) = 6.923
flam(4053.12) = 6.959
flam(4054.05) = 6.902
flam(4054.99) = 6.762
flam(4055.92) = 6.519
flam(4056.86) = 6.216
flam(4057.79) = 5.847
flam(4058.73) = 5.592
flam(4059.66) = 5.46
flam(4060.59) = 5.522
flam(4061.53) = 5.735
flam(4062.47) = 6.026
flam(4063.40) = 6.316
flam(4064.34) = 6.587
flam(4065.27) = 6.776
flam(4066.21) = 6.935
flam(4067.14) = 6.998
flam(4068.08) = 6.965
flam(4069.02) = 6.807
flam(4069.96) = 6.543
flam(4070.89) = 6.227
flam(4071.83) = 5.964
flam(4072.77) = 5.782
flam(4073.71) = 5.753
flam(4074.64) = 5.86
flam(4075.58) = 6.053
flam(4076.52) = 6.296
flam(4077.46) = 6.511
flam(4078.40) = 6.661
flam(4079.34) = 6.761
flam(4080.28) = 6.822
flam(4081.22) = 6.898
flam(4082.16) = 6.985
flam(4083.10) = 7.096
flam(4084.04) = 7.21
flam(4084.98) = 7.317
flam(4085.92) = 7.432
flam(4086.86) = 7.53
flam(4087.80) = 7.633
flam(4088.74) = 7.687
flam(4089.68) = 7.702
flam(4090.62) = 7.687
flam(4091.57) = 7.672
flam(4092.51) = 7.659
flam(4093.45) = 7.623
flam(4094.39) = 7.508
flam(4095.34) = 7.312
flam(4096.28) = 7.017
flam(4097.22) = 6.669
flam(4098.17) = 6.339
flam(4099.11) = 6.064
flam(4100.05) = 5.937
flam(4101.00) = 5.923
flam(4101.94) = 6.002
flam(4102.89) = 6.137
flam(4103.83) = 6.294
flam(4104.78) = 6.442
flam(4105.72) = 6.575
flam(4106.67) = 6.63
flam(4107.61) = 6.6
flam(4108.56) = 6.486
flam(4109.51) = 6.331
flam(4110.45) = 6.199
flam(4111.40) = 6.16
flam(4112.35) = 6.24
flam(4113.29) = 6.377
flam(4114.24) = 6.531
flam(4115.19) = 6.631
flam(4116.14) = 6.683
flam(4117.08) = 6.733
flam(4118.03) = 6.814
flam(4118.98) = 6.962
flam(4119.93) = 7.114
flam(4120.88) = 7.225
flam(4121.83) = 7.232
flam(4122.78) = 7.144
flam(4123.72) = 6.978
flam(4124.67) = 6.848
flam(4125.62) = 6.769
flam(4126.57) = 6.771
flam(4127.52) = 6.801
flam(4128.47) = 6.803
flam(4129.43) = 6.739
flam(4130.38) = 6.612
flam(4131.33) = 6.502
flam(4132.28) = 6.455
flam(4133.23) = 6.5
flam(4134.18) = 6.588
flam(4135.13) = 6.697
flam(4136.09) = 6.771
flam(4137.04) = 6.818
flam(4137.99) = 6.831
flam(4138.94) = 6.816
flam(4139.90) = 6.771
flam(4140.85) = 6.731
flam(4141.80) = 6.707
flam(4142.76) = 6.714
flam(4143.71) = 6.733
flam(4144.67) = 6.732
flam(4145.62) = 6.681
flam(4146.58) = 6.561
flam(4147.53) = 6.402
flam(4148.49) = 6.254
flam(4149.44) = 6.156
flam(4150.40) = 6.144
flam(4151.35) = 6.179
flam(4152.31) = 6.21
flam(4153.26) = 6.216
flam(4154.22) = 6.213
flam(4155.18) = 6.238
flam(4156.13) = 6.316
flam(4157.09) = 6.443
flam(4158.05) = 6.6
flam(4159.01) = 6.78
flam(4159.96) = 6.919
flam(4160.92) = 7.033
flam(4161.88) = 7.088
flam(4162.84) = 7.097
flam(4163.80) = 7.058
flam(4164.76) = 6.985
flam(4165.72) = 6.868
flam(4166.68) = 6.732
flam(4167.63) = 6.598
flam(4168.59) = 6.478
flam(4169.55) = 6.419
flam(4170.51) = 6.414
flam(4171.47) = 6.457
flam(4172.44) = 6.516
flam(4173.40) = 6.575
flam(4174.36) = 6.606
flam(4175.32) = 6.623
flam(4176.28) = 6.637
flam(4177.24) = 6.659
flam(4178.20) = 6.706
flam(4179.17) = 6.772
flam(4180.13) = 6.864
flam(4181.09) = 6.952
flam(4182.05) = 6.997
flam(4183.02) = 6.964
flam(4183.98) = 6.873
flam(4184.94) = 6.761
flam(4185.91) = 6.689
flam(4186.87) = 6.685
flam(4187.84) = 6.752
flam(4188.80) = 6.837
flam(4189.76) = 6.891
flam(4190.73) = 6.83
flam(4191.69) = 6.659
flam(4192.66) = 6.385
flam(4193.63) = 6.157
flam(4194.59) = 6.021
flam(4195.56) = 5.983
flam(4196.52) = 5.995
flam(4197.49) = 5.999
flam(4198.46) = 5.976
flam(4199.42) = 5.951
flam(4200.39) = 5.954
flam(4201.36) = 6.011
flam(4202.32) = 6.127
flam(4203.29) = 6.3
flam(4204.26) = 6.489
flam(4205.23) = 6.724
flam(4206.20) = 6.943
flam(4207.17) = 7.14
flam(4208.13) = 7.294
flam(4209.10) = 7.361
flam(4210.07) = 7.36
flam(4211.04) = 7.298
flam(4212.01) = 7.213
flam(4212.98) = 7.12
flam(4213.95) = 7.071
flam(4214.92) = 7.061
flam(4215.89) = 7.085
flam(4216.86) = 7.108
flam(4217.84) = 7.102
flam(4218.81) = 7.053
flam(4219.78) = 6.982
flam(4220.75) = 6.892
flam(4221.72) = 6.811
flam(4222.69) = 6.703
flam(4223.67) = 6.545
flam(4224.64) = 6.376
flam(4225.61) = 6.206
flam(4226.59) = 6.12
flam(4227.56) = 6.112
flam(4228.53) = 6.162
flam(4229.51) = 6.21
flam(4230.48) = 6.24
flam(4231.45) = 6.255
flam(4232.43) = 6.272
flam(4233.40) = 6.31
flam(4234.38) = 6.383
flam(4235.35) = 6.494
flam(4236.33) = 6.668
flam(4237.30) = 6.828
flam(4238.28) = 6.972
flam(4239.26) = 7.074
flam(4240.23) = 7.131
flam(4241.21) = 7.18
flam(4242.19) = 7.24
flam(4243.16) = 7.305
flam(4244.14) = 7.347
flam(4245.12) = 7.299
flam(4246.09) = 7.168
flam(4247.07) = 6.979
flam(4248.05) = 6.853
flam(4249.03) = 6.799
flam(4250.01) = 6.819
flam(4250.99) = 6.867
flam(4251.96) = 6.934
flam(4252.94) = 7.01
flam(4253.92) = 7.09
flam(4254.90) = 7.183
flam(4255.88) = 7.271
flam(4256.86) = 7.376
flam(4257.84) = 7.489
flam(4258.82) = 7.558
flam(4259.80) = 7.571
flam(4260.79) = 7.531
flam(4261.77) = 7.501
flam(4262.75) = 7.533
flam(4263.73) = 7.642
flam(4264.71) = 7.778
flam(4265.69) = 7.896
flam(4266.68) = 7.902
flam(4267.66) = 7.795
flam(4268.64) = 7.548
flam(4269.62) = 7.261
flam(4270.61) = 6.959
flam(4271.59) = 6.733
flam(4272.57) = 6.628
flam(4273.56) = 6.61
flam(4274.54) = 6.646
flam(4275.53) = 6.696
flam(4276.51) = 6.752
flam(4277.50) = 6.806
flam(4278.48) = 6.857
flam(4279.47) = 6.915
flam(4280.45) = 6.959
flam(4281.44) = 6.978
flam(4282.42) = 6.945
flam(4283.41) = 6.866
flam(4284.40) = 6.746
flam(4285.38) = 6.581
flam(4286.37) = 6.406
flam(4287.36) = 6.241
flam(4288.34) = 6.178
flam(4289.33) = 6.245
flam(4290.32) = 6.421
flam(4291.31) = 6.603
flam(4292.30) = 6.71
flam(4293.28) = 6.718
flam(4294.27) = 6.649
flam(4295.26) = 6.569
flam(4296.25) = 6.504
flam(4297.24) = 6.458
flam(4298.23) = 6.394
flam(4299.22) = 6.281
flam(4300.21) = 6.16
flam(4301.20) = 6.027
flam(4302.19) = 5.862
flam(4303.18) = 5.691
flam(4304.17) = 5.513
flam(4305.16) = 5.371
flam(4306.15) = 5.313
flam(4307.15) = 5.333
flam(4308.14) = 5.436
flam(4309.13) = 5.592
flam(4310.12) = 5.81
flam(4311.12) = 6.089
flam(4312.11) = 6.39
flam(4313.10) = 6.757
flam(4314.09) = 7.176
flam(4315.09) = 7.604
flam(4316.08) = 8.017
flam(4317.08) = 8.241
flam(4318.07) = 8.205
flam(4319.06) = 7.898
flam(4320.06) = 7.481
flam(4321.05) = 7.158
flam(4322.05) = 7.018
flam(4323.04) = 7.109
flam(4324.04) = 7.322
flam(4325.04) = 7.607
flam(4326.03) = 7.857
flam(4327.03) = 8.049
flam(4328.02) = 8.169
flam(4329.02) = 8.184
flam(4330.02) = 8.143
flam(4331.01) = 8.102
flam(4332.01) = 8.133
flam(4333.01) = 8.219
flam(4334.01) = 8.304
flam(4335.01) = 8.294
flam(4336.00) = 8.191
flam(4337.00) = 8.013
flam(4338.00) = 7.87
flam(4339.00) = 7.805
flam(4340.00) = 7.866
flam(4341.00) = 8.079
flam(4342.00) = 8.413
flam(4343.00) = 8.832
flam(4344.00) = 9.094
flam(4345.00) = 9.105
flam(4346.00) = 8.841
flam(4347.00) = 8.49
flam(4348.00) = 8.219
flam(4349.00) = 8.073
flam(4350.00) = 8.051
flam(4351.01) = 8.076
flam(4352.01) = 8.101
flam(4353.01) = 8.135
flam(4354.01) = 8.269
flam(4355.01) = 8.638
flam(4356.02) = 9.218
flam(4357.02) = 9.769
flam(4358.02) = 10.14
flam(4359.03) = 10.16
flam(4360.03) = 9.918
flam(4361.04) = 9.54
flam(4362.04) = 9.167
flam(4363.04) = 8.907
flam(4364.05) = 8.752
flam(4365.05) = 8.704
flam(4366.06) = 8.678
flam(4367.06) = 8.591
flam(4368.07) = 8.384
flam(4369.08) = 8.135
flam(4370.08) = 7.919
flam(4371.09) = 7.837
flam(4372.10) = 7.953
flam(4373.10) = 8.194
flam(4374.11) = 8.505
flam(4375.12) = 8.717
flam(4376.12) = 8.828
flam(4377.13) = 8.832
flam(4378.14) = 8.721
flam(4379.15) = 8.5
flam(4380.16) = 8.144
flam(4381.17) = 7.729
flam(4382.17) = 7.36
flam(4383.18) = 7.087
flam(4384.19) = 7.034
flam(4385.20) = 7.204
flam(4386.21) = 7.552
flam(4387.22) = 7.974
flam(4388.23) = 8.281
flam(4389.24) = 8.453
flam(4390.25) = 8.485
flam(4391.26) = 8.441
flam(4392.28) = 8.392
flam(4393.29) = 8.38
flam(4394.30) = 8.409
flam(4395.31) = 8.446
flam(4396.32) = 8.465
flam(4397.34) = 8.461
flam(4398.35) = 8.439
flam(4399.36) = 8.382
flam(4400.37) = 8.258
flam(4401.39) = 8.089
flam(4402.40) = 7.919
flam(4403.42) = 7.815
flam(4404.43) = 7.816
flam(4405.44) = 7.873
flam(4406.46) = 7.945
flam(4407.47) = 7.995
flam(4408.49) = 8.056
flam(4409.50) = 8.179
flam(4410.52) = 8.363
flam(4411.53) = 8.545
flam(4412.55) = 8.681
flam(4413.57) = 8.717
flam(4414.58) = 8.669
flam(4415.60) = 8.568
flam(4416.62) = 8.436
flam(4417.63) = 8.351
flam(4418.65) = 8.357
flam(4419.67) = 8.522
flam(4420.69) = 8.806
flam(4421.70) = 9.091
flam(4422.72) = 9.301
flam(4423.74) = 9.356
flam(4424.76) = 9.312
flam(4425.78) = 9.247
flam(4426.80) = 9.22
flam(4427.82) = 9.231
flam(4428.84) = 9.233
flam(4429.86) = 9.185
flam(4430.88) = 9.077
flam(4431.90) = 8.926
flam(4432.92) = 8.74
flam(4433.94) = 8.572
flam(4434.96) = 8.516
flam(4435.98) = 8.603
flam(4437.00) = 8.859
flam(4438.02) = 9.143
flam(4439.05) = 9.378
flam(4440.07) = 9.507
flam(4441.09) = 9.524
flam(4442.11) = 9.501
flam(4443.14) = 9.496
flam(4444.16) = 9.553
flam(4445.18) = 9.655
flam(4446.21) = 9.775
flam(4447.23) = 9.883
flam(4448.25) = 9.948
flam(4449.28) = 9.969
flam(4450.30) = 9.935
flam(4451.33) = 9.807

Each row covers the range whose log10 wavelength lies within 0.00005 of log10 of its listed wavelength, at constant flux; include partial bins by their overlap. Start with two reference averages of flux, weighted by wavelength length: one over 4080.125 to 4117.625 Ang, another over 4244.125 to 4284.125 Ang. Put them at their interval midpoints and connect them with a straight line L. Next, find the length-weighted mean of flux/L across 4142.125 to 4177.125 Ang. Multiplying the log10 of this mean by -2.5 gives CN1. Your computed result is 0.06 mag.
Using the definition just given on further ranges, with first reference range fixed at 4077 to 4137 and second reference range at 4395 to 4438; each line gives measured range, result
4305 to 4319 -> 0.21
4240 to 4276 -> 0.07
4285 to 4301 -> 0.22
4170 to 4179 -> 0.10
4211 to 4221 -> 0.05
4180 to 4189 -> 0.06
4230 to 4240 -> 0.15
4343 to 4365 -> -0.08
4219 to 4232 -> 0.16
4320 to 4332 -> 0.05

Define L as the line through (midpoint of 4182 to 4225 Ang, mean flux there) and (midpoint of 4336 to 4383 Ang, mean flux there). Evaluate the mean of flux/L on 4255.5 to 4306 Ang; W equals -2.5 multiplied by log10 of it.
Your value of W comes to 0.12 mag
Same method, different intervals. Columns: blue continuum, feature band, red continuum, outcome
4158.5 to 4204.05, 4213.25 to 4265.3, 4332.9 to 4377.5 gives 0.048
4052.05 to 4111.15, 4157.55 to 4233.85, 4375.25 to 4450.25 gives 0.103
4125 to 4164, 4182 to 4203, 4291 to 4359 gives 0.071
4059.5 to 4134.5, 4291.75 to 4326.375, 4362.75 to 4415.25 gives 0.177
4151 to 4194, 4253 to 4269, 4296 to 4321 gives -0.152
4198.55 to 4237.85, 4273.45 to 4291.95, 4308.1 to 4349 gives 0.101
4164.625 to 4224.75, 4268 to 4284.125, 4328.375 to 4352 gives 0.103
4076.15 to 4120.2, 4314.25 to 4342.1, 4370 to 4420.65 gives 0.001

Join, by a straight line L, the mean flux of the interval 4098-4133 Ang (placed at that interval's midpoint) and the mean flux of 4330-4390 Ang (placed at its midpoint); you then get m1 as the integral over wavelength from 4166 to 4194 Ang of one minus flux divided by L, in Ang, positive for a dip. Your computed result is 1.5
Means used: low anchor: 6.57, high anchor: 8.41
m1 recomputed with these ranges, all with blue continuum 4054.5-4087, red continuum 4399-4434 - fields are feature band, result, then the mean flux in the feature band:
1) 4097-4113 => 0.93 Ang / 6.29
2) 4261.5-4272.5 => 0.29 Ang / 7.48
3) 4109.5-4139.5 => 0.37 Ang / 6.72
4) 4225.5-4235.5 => 1.62 Ang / 6.25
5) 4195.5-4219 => 1.91 Ang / 6.72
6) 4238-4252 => 0.87 Ang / 7.07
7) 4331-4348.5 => -0.45 Ang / 8.33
